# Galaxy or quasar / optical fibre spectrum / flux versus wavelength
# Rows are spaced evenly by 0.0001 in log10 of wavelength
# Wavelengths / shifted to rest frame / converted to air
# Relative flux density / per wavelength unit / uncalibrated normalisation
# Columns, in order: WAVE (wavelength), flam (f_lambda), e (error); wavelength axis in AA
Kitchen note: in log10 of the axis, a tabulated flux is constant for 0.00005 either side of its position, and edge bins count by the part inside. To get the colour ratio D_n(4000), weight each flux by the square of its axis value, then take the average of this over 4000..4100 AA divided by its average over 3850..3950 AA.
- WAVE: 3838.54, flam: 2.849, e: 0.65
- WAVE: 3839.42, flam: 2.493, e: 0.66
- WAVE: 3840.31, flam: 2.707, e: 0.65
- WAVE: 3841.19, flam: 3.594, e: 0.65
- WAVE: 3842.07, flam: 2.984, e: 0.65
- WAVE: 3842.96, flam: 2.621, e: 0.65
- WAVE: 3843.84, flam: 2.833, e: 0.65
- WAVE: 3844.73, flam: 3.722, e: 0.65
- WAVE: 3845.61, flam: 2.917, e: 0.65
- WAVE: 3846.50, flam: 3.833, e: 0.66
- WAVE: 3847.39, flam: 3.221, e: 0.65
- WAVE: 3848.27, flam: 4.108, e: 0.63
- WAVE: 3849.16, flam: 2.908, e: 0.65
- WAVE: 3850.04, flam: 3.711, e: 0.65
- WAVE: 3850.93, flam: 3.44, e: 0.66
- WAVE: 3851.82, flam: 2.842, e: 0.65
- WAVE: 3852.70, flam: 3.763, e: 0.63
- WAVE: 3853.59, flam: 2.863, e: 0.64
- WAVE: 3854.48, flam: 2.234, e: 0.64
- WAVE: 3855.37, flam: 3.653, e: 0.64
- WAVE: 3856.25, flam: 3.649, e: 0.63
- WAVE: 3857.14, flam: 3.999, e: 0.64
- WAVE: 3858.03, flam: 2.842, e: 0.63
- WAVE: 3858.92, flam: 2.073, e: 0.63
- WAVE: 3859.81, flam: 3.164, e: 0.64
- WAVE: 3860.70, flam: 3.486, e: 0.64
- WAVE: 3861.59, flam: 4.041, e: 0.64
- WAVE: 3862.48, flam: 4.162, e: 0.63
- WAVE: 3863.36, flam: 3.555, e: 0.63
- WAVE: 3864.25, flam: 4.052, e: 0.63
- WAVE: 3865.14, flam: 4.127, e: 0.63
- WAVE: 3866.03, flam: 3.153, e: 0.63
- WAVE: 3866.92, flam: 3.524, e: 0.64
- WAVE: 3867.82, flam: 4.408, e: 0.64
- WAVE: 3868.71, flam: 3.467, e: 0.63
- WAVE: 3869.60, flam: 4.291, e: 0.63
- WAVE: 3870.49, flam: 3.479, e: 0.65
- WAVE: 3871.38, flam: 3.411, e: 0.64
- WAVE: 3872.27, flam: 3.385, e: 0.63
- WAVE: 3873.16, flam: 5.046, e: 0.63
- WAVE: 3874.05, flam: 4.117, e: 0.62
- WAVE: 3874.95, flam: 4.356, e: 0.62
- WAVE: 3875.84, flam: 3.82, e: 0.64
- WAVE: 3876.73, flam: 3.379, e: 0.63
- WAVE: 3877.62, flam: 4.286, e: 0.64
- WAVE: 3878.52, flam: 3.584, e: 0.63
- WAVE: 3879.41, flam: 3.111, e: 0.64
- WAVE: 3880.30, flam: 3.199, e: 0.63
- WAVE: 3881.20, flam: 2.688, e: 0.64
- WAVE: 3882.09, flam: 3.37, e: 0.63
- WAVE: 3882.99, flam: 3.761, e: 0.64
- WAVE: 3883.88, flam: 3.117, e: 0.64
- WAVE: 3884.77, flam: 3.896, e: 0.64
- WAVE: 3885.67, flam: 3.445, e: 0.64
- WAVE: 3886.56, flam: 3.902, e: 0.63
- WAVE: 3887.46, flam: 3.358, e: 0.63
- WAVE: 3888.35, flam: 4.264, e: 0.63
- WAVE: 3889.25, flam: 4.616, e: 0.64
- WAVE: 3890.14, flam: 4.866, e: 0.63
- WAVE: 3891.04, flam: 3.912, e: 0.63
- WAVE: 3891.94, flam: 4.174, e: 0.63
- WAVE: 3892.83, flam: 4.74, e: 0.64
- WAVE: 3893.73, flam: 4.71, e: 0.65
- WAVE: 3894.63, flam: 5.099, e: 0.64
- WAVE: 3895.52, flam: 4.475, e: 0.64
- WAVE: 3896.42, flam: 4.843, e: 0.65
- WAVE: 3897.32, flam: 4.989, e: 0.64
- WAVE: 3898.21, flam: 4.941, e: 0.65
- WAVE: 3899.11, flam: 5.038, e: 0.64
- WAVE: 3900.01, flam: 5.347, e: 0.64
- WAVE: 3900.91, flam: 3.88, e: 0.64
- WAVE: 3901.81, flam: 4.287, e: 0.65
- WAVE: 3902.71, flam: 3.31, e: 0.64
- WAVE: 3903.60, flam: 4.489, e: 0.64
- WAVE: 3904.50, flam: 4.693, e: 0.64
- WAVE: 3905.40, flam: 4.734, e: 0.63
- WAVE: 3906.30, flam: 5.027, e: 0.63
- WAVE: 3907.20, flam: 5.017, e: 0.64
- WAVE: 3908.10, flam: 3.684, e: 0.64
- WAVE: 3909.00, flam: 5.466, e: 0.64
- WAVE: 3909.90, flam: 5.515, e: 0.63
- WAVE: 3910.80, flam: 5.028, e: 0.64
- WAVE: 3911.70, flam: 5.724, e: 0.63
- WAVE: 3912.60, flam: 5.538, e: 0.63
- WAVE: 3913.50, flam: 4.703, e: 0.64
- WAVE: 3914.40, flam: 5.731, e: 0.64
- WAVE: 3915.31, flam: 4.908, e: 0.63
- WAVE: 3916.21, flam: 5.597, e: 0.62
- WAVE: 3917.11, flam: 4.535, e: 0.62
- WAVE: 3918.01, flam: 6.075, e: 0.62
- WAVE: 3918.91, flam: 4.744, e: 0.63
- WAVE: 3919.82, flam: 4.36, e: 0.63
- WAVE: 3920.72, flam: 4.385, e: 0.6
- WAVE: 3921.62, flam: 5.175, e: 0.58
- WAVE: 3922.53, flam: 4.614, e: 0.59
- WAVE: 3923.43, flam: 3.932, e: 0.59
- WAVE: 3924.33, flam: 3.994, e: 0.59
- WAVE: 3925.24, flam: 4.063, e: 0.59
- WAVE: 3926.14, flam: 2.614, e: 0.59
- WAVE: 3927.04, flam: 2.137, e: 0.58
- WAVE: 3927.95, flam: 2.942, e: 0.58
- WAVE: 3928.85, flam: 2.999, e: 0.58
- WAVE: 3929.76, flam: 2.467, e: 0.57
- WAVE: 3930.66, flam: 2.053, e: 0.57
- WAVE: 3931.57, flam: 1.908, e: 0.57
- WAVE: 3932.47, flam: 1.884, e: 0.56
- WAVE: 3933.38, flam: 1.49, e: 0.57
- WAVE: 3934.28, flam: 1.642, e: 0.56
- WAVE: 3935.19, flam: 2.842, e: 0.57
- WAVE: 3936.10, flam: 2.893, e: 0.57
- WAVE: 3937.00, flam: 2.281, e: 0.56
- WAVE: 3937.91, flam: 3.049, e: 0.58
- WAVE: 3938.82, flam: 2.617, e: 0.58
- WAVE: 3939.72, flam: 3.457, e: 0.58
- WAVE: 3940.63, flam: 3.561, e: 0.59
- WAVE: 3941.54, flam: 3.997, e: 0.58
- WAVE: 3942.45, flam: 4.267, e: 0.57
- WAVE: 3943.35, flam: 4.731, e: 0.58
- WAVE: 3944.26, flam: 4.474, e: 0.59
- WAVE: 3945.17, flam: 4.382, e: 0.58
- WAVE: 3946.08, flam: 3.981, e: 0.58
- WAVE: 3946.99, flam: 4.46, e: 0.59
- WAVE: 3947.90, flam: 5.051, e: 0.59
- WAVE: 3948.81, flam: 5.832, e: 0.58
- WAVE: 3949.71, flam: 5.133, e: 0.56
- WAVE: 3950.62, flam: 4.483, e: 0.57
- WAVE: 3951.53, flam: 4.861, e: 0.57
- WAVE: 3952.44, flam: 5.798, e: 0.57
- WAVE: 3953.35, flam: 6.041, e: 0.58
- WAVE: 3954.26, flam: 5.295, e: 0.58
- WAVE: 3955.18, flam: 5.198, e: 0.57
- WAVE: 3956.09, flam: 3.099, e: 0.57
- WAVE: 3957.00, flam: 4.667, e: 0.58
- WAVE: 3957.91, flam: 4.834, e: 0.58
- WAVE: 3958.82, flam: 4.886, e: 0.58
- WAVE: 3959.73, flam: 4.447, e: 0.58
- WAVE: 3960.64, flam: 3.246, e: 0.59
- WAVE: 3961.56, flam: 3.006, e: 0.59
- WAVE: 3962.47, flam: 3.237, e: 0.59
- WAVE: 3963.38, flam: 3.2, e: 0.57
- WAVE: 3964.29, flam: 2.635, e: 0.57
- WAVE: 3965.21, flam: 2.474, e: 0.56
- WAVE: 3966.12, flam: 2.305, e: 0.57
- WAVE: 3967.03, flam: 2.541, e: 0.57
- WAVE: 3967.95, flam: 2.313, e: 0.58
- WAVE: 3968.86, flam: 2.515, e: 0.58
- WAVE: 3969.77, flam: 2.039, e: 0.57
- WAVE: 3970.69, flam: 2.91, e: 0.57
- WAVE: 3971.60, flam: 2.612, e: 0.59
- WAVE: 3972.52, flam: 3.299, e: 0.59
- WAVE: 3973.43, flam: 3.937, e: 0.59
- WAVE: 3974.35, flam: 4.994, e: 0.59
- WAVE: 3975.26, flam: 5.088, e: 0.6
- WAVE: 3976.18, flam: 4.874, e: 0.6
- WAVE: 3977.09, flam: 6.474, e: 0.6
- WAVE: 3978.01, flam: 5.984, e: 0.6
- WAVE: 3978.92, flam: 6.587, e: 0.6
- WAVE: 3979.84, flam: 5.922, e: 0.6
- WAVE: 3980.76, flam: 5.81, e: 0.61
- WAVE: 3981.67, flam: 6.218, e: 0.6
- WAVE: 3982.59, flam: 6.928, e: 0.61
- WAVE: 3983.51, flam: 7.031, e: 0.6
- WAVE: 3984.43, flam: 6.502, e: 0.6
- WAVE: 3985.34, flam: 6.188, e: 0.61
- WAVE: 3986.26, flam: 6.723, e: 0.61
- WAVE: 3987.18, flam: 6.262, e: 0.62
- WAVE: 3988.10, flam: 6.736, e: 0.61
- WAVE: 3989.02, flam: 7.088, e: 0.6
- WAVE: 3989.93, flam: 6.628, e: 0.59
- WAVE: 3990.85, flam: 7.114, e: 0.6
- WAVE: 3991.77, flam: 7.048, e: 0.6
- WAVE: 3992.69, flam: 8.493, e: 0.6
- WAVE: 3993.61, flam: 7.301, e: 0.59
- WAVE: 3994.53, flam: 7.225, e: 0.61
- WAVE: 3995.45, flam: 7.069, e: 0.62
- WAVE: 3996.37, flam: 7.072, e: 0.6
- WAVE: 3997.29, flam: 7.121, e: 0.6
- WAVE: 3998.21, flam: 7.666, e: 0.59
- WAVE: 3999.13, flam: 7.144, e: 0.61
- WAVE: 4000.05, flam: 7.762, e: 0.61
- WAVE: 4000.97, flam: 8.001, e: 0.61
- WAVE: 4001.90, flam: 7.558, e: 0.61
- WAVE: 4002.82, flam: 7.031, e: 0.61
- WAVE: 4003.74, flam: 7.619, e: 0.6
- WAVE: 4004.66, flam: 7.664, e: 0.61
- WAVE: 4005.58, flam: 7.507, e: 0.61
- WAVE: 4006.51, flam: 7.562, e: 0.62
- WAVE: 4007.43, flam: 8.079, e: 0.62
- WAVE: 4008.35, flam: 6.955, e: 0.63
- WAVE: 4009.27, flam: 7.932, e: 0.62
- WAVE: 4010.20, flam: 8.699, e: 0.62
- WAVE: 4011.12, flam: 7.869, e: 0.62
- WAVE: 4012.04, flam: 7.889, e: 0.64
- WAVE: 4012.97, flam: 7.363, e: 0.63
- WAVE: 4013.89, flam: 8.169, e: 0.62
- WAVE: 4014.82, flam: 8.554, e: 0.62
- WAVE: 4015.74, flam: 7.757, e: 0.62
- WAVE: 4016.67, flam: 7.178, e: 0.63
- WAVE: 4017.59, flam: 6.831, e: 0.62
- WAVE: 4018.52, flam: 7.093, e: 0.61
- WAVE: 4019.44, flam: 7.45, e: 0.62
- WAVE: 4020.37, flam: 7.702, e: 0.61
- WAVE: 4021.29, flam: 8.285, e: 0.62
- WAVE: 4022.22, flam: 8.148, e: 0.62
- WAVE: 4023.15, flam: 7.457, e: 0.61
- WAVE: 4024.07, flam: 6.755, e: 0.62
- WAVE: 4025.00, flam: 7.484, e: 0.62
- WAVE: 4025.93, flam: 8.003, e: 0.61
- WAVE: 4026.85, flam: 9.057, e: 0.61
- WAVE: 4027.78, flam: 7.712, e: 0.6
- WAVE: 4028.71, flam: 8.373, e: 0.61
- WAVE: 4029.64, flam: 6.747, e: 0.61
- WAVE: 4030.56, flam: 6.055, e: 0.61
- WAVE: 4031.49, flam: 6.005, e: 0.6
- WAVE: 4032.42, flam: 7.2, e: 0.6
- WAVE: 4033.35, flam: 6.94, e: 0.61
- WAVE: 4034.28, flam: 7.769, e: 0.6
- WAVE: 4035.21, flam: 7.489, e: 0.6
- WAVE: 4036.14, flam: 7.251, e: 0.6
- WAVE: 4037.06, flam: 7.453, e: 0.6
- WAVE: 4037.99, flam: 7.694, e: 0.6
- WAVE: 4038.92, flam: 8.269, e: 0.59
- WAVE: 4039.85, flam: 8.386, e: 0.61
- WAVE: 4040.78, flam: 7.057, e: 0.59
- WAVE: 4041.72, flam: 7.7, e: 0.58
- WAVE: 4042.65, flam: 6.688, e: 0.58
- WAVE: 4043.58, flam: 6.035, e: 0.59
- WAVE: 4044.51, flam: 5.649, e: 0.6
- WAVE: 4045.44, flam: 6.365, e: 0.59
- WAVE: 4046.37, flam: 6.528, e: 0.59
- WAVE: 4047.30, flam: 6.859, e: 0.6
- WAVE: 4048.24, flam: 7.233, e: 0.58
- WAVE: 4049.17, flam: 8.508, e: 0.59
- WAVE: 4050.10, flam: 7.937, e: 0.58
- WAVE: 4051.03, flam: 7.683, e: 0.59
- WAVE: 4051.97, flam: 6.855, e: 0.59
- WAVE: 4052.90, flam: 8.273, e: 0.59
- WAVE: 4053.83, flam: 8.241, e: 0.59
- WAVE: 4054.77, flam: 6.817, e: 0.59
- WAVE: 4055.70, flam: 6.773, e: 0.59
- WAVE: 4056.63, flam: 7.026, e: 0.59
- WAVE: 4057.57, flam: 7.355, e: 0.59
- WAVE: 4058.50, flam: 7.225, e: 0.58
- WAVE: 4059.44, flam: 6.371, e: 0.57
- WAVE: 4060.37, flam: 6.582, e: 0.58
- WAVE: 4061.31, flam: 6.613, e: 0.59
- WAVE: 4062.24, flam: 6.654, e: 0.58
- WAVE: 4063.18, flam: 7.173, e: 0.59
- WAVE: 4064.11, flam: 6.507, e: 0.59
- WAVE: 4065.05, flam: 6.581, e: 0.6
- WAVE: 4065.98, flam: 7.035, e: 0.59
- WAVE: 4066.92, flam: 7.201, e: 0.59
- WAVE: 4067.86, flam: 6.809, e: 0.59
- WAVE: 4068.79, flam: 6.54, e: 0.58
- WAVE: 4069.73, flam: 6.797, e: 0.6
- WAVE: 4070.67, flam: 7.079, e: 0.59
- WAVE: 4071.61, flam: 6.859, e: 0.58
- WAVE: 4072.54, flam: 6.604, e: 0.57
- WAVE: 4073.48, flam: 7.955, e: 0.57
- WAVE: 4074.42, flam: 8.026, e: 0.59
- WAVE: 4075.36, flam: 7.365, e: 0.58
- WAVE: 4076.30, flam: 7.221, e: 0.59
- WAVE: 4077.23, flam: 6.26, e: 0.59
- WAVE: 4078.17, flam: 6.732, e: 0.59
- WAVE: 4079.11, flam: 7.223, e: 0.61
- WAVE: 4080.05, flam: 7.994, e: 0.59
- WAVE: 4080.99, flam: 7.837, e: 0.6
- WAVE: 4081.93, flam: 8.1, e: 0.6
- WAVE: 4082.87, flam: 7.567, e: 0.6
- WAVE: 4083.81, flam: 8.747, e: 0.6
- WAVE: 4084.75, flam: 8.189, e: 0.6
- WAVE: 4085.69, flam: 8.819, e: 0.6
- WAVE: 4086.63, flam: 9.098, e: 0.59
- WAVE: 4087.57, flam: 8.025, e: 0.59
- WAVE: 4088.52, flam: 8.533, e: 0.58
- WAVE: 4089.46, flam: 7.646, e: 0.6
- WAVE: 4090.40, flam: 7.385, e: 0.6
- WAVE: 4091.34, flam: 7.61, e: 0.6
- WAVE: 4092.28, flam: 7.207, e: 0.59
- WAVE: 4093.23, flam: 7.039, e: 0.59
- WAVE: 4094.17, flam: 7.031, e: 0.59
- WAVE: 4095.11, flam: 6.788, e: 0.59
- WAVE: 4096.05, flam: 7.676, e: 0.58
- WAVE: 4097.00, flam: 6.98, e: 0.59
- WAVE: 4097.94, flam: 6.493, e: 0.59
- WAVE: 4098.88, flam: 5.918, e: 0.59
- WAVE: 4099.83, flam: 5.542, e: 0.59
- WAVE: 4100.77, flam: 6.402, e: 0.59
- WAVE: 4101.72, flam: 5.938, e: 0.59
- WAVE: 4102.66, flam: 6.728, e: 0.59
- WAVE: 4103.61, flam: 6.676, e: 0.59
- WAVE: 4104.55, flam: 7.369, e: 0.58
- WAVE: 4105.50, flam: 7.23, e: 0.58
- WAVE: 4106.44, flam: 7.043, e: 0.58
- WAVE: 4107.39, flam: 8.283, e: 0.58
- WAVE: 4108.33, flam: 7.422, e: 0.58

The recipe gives 2.02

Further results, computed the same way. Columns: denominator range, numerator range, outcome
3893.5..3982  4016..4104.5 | 1.85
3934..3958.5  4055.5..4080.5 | 1.76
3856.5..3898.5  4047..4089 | 2.09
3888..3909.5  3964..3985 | 1.01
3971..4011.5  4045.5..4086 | 1.12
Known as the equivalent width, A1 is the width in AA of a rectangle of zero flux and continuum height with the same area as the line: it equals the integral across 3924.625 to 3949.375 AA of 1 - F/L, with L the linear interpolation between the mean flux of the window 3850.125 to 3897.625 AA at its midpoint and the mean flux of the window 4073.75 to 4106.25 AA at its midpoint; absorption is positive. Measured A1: 8.0 AA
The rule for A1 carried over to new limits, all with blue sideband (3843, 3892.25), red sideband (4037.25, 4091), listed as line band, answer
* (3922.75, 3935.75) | 5.7 AA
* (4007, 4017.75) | -2.5 AA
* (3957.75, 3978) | 7.1 AA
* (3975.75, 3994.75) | -2.6 AA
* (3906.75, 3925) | -1.7 AA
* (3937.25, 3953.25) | 2.2 AA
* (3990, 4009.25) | -4.2 AA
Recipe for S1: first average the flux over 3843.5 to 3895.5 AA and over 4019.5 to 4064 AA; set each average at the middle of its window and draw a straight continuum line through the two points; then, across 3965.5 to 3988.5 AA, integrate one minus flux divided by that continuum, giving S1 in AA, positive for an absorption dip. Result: 4.2 AA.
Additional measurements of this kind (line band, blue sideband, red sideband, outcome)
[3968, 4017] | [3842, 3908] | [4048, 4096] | -4.7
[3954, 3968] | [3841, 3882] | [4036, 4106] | 4.4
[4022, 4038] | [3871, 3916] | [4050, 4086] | -1.9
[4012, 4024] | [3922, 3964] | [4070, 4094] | -3.7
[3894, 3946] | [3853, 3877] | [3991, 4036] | 9.4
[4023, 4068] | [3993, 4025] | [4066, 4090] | 2.2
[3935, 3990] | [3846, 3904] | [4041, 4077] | 9.1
